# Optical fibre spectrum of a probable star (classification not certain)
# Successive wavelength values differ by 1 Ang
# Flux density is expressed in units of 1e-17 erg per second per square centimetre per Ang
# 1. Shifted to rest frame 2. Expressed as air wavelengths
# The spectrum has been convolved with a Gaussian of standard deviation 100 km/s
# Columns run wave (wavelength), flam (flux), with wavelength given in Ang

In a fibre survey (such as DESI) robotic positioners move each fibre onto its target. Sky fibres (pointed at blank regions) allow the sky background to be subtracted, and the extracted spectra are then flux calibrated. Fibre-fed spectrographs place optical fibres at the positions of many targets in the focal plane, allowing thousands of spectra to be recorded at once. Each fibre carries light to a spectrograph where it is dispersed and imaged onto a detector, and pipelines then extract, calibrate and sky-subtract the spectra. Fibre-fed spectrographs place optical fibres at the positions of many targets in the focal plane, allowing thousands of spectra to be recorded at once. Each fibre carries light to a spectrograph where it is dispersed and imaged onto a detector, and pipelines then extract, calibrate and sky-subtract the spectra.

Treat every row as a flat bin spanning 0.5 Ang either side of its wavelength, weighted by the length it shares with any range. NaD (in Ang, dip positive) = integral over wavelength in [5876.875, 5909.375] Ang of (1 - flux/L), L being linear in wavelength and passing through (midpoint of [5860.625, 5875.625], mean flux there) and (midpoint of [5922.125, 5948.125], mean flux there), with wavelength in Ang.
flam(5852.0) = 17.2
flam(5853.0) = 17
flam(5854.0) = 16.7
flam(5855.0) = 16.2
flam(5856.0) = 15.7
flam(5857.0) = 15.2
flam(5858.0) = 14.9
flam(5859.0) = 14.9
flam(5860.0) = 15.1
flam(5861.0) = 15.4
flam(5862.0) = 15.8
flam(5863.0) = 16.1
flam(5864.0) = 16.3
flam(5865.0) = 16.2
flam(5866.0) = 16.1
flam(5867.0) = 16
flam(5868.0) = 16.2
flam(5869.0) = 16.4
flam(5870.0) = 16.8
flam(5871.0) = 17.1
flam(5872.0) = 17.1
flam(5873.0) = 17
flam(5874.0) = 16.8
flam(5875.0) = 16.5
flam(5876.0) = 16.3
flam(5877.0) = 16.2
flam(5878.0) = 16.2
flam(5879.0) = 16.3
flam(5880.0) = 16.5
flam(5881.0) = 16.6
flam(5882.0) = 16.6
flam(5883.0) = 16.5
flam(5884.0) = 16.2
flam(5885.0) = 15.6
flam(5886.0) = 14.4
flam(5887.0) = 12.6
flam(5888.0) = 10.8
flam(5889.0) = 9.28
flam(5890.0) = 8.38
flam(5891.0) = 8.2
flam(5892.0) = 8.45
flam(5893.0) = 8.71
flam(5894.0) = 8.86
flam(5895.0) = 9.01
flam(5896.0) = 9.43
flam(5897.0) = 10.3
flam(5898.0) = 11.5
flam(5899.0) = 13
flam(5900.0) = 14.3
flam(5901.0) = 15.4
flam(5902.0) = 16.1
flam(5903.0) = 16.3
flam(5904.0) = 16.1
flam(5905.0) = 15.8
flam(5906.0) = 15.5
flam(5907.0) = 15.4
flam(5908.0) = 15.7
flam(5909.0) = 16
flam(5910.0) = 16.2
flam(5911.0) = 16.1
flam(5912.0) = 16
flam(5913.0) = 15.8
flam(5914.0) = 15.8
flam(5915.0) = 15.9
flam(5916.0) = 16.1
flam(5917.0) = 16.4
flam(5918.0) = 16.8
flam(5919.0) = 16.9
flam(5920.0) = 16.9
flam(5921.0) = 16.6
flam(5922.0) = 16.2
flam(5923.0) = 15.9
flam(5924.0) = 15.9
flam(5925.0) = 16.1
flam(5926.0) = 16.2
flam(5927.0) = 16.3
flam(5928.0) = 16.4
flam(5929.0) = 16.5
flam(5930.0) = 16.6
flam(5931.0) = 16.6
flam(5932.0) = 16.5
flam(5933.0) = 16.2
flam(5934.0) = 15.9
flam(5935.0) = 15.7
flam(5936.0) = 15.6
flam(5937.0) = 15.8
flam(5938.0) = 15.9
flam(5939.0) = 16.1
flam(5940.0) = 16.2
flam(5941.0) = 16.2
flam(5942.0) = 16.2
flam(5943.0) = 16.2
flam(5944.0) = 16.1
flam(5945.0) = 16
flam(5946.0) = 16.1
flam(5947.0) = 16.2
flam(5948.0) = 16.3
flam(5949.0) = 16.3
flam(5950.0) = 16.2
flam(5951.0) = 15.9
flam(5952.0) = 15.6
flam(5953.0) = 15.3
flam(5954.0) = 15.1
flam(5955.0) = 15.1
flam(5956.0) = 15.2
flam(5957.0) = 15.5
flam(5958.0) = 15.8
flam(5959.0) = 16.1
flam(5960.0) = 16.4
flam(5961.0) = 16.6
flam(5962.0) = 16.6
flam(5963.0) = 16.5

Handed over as 5.62 Ang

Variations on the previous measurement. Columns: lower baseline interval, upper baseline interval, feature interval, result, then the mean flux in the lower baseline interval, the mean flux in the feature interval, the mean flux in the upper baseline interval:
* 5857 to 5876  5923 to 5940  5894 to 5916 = 2.28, 16.1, 14.5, 16.1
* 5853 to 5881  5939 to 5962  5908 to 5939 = -0.31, 16.2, 16.2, 16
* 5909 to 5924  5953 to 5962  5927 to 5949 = -0.25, 16.2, 16.2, 15.8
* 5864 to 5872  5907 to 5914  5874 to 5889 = 0.85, 16.4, 15.4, 15.9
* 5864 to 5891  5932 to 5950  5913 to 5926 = -0.38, 15.3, 16.3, 16.1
